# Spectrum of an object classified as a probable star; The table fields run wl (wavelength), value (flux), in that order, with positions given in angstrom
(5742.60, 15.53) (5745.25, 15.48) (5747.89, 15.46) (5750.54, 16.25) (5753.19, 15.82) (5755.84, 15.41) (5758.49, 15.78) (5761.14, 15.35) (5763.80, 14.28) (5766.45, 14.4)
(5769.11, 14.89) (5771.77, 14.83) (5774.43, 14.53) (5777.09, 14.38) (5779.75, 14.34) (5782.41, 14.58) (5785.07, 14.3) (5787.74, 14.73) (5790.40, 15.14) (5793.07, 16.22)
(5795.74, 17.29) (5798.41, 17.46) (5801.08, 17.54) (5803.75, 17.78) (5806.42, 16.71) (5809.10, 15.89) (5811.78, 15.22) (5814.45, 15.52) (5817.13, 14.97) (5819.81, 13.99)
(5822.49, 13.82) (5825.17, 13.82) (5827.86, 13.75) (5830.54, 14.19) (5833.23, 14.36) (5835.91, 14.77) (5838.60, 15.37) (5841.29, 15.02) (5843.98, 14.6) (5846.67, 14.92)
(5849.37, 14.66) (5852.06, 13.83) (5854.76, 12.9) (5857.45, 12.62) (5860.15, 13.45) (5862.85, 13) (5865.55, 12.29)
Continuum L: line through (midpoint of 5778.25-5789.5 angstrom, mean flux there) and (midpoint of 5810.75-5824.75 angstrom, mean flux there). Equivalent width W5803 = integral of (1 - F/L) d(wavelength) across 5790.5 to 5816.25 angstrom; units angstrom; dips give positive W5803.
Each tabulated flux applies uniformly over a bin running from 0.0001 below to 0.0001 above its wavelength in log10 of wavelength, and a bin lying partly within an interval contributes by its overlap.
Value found -3.41 angstrom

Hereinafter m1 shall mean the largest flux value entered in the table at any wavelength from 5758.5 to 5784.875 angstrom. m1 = 15.35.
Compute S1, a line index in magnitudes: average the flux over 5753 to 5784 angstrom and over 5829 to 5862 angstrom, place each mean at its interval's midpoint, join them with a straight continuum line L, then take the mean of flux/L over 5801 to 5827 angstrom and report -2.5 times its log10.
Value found -0.07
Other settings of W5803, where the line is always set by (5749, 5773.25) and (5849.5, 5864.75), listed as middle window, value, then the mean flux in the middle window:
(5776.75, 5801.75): -1.7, 15.6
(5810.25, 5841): -1.5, 14.6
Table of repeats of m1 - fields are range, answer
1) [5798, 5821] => 17.78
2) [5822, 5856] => 15.37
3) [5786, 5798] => 17.29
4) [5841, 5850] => 15.02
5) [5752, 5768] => 15.82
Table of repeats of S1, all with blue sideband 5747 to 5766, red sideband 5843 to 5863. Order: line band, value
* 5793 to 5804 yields -0.178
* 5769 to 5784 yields 0.038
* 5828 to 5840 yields -0.037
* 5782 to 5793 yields 0.001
